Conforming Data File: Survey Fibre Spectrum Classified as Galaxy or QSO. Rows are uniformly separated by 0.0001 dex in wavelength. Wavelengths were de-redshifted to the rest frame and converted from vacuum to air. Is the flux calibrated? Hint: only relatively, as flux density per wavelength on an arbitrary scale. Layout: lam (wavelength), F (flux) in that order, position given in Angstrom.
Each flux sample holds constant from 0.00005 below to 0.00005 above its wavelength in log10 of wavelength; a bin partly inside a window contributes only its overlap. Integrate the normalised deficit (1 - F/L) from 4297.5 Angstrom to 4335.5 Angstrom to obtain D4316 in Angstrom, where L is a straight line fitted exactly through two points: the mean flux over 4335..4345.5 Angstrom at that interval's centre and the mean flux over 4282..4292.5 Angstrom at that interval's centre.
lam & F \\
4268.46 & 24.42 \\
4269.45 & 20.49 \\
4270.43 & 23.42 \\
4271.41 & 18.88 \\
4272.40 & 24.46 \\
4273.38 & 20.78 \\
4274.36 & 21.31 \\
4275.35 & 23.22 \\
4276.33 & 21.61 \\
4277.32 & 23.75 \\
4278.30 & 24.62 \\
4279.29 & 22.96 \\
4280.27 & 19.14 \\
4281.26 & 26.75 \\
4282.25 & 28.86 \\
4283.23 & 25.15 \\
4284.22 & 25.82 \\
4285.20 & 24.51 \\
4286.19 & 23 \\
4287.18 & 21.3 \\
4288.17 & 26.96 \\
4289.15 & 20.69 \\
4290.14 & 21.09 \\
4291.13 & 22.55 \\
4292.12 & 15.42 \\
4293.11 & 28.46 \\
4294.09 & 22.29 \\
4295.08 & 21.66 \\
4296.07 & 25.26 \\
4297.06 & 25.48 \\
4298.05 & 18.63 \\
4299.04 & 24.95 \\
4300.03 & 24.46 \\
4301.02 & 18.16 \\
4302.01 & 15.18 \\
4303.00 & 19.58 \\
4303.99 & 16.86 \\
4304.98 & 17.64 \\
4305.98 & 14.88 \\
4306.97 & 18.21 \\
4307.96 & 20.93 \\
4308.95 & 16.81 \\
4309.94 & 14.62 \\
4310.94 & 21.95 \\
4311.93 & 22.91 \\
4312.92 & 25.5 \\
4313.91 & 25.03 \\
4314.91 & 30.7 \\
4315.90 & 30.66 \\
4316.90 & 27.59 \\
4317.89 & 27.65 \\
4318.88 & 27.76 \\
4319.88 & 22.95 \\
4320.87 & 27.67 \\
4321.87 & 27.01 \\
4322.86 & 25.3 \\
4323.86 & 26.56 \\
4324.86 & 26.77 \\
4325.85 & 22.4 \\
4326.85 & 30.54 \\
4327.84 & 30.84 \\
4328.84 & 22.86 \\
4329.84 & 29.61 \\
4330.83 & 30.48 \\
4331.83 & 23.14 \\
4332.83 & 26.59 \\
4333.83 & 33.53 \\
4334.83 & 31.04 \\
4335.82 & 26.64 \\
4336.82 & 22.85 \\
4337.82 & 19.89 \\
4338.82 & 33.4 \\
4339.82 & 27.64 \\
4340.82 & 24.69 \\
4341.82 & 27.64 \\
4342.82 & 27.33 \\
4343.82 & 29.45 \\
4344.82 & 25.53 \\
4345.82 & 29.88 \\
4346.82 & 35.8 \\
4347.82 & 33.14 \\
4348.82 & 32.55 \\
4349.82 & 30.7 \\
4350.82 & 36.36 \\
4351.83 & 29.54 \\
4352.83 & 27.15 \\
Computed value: 1.6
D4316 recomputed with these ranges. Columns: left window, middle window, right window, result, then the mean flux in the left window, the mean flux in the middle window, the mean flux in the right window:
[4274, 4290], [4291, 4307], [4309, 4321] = 2.48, 23.7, 20.6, 25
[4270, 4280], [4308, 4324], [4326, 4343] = 0.64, 22.4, 24.9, 27.5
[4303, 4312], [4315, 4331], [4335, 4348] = -3.39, 18.2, 27.3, 28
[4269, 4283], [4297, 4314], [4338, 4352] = 4.01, 22.9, 19.8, 30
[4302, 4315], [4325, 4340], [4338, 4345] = -1.11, 19.9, 27.4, 27.7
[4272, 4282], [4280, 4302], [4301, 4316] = -1.22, 23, 23.1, 20.4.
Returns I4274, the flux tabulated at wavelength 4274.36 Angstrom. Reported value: 21.31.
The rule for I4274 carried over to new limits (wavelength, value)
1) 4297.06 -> 25.48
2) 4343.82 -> 29.45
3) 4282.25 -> 28.86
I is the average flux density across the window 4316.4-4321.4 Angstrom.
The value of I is 26.7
